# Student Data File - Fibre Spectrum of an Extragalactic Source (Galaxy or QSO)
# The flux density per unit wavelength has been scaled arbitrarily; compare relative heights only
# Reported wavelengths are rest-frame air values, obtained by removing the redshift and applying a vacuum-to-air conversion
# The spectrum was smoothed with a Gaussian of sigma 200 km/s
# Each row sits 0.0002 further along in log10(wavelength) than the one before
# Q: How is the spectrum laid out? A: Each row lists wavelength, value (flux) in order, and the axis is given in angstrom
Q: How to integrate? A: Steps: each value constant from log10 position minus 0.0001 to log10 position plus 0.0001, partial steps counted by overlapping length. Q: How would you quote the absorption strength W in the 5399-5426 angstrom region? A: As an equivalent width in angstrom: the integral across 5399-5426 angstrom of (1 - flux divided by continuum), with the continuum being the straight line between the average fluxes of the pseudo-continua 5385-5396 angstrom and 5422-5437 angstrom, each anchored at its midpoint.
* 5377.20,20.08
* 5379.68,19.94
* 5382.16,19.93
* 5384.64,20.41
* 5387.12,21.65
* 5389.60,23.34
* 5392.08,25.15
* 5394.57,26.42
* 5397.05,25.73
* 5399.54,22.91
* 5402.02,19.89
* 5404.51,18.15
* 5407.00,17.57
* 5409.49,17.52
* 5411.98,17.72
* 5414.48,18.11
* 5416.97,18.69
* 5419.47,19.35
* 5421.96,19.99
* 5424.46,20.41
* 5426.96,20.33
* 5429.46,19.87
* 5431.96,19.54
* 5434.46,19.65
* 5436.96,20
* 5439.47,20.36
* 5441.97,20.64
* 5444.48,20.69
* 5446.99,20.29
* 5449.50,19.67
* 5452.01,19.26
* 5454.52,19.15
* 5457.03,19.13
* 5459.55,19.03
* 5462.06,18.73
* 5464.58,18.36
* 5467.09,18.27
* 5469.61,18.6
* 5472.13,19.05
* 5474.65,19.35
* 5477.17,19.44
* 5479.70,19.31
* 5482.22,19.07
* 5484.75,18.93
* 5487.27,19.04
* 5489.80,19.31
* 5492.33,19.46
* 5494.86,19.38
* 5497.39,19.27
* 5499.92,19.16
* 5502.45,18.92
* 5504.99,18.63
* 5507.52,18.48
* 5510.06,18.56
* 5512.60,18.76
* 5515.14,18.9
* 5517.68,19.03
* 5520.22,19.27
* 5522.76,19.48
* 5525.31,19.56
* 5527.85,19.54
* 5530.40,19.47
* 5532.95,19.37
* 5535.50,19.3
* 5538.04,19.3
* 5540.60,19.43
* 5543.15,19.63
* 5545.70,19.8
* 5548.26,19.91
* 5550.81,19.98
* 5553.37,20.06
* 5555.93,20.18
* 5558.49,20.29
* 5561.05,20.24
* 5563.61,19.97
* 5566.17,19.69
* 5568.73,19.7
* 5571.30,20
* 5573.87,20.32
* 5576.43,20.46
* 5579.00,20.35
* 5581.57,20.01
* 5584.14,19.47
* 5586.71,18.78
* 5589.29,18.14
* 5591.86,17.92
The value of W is 3.26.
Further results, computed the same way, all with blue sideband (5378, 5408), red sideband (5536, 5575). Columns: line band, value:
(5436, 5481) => 3.4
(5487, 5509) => 1.6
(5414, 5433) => 1.6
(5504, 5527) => 1.5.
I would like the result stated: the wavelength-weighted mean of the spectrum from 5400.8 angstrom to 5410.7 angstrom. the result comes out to 18.3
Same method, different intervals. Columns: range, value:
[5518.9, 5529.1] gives 19.5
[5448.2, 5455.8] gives 19.4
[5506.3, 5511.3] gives 18.5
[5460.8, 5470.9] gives 18.5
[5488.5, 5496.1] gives 19.4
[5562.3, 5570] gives 19.8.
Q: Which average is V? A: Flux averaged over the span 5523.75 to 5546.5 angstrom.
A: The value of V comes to 19.5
